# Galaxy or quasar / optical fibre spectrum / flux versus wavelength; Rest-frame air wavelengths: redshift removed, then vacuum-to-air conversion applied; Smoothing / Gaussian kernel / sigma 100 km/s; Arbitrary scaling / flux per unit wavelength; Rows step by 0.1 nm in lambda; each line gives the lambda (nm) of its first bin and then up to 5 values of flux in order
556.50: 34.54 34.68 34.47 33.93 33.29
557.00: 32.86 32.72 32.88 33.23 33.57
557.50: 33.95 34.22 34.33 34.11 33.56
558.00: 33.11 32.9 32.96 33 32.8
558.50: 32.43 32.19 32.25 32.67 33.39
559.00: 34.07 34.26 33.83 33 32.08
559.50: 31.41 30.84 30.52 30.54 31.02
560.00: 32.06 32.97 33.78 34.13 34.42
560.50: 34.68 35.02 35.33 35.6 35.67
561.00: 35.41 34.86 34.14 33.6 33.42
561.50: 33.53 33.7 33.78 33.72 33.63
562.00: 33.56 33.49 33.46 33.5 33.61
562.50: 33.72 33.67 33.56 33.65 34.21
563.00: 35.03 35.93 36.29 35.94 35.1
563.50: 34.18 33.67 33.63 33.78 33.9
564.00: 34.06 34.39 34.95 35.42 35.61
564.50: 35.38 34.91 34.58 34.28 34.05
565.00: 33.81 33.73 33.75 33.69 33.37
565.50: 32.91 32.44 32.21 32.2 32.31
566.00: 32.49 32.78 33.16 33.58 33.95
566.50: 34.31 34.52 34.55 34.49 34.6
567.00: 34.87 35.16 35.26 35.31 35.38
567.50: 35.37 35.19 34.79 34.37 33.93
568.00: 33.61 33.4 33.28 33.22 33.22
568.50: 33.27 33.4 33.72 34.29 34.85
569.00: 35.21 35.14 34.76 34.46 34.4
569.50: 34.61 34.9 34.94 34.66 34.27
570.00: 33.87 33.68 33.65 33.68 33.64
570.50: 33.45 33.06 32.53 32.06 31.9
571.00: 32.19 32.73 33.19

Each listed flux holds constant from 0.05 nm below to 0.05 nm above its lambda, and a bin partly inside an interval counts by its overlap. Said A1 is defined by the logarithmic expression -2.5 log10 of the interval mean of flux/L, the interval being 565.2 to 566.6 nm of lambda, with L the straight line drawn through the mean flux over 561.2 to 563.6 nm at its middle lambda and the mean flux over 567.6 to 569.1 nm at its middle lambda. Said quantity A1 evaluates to 0.030 mag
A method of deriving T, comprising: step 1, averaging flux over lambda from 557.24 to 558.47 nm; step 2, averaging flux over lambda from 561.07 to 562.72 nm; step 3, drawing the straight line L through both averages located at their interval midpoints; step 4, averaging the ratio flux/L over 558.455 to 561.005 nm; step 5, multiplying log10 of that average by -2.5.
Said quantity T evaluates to 0.01 mag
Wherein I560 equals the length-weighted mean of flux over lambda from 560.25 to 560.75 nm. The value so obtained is 34.7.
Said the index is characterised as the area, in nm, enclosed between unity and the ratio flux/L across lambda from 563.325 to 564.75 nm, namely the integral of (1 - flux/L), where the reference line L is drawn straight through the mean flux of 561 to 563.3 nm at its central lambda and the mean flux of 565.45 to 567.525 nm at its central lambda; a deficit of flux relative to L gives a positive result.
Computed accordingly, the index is -0.02 nm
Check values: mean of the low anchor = 34.1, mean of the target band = 34.6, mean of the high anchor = 33.9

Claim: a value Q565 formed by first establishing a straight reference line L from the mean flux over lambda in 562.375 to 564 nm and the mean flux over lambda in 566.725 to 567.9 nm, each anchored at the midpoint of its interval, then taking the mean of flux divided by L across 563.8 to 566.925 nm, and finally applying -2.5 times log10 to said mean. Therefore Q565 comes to 0.025 mag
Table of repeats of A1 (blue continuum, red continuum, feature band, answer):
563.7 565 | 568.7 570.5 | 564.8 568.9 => 0.02 mag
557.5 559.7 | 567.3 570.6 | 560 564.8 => -0.03 mag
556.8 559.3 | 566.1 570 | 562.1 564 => -0.01 mag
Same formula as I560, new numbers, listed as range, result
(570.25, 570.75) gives 33.3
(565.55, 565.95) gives 32.3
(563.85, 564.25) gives 34.3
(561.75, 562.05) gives 33.6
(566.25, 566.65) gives 34.1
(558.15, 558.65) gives 32.7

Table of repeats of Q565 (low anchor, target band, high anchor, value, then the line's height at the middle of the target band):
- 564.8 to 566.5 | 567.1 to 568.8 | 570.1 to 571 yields -0.035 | 33.1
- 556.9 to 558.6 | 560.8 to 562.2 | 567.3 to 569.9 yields -0.014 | 33.6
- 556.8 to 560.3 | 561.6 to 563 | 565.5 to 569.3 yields -0.011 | 33.4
